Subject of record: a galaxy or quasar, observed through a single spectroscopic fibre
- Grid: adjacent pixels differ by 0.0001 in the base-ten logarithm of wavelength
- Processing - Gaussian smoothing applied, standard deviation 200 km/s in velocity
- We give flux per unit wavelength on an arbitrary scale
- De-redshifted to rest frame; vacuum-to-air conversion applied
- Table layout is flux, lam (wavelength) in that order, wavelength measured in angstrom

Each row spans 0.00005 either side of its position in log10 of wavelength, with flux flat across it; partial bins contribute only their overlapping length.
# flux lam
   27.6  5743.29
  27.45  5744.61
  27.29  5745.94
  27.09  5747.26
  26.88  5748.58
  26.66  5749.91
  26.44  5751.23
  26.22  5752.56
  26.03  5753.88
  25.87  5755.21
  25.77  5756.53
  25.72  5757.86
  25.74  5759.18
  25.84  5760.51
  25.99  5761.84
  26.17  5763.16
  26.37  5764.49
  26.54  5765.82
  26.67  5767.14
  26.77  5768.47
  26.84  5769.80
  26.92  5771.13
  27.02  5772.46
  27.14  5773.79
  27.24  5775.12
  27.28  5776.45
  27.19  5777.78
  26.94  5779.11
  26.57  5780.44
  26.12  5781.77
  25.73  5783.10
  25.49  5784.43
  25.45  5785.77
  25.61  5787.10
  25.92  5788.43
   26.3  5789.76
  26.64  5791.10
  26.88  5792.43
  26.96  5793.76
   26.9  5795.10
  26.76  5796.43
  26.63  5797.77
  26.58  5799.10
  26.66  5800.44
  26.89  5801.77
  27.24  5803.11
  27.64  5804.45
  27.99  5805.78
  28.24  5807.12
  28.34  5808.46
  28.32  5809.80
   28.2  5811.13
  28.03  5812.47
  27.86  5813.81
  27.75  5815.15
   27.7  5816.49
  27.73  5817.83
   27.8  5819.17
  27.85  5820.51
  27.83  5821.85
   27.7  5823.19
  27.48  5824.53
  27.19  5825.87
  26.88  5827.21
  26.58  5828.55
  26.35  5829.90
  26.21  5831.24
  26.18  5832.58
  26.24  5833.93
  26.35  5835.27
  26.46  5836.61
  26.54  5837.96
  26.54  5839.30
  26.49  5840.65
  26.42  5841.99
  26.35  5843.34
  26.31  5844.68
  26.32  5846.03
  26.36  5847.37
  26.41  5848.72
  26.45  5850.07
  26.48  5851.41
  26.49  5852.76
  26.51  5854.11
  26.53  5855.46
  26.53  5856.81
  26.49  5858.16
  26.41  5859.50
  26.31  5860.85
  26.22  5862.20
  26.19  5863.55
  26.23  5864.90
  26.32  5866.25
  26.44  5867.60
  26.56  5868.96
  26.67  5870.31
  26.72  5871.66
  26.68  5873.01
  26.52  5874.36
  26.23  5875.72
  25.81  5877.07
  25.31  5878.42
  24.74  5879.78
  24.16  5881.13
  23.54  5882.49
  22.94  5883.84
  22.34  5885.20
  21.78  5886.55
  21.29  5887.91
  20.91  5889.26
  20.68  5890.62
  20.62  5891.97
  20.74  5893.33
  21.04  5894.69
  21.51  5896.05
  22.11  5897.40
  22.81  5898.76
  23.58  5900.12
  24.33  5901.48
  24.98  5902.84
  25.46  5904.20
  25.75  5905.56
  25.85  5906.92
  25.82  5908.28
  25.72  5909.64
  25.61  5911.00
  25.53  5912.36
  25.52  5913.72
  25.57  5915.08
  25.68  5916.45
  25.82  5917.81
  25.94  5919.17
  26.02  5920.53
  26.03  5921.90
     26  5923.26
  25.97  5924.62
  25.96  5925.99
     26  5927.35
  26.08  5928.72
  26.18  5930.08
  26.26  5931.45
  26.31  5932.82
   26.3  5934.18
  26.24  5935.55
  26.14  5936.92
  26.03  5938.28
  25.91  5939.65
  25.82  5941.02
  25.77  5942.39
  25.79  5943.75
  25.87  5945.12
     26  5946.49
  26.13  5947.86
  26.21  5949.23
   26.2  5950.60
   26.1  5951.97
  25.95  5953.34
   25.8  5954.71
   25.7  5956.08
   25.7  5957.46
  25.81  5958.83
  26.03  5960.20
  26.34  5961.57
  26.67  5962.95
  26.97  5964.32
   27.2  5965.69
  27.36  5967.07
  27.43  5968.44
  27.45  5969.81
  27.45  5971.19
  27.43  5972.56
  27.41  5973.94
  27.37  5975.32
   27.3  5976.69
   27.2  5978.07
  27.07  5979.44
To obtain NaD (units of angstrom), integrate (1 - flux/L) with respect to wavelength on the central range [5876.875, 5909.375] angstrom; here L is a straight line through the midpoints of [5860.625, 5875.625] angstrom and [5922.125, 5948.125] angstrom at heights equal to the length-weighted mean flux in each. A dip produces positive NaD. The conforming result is 3.8 angstrom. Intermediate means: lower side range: 26.4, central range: 23.2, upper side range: 26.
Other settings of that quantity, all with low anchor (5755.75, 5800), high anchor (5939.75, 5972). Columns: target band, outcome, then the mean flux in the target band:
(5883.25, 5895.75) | 2.4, 21.4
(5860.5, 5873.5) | 0.0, 26.4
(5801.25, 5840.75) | -1.3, 27.3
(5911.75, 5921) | 0.2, 25.7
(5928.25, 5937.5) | 0.0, 26.2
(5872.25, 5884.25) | 0.6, 25.2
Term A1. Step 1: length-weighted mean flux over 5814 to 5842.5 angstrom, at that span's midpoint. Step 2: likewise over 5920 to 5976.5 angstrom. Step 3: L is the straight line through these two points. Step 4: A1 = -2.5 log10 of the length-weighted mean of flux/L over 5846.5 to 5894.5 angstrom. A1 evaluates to 0.074 mag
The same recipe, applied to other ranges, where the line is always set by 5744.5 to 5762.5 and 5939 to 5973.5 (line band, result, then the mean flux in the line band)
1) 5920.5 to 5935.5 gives 0.01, 26.1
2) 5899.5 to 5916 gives 0.04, 25.3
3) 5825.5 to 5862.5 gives 0.00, 26.4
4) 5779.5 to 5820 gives -0.03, 27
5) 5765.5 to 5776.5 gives -0.02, 26.9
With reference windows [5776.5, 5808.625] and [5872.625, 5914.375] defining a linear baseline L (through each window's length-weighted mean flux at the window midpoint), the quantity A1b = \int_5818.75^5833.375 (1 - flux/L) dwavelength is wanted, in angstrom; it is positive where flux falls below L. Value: -0.7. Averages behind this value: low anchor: 26.7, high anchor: 23.8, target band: 27.1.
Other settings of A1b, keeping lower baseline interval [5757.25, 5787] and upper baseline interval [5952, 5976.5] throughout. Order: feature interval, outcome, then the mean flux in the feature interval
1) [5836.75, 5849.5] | 0.1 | 26.4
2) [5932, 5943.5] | 0.3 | 26.1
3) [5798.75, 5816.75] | -0.8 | 27.7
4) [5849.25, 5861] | 0.0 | 26.5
